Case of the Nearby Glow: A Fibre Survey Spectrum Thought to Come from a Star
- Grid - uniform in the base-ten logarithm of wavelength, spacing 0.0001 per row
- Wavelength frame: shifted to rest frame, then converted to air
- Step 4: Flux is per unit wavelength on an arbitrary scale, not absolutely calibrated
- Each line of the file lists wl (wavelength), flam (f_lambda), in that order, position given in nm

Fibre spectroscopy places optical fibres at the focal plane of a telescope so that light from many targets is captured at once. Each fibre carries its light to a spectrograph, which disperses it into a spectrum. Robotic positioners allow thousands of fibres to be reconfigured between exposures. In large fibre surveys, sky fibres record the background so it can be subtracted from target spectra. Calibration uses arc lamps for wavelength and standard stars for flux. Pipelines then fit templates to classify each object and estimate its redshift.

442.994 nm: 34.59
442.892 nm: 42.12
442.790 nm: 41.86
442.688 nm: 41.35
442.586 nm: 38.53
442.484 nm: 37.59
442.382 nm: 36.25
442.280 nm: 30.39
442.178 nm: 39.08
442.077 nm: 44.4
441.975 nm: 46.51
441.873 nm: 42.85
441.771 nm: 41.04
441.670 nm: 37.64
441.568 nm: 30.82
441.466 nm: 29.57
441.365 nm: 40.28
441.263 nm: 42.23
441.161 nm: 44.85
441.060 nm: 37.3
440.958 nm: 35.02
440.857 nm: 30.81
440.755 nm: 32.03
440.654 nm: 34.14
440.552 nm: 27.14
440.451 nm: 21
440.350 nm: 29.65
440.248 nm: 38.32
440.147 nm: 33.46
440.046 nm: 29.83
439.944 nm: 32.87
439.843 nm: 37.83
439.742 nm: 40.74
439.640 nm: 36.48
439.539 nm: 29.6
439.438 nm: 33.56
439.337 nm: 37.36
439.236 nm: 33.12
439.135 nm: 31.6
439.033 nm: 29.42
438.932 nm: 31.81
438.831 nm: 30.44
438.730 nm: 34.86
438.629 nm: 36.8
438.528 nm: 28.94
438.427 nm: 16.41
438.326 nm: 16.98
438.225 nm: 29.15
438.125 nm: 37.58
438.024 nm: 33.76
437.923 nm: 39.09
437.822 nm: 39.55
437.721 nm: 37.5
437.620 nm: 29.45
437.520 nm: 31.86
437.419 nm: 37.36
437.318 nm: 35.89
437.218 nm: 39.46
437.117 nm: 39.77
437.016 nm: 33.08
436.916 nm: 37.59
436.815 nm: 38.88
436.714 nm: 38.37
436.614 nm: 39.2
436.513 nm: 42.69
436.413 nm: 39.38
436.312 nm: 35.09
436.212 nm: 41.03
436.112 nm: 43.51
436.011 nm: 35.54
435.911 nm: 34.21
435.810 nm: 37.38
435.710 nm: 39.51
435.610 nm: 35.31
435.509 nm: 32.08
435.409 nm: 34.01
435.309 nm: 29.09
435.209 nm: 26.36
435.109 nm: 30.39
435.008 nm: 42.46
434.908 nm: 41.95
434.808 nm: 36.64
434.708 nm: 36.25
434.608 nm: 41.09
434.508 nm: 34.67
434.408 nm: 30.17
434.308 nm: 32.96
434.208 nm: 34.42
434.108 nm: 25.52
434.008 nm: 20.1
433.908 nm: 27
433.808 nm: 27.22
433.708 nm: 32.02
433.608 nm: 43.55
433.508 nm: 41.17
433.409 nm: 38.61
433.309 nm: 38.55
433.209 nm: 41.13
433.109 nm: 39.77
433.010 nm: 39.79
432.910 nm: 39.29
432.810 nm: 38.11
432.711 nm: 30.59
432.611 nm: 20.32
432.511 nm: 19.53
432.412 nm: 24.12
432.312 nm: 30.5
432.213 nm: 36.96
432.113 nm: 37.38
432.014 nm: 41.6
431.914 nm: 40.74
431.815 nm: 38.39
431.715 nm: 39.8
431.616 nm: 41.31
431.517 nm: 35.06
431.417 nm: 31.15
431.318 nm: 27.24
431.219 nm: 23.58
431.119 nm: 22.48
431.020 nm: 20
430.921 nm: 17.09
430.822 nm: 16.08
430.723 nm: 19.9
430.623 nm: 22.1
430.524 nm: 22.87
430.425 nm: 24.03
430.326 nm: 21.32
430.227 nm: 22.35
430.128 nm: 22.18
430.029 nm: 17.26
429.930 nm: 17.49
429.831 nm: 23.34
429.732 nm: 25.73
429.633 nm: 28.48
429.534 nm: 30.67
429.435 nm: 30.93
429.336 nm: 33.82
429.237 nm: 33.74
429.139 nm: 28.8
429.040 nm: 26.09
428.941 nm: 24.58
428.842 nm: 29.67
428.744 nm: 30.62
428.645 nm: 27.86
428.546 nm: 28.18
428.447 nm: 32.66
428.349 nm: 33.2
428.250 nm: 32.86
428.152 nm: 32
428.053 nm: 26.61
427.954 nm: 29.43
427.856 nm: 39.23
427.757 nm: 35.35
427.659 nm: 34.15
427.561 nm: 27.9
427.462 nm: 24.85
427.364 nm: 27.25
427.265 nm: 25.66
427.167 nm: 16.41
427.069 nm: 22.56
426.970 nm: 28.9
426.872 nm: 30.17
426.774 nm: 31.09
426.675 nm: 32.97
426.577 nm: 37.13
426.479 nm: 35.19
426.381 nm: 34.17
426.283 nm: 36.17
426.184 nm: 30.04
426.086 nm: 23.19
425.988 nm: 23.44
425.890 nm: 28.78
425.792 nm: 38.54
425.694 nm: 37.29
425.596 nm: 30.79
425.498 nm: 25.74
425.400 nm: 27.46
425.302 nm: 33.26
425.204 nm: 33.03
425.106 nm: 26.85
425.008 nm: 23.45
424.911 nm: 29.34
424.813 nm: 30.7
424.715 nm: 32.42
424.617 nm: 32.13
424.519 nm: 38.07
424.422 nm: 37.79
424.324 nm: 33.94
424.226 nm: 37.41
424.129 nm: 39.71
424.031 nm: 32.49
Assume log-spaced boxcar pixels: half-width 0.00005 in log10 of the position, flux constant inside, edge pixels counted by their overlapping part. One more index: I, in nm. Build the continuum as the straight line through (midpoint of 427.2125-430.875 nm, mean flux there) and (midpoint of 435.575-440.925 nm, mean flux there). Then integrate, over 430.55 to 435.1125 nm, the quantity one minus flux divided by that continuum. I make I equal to -0.32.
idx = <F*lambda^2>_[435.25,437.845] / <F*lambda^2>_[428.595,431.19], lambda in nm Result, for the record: 1.54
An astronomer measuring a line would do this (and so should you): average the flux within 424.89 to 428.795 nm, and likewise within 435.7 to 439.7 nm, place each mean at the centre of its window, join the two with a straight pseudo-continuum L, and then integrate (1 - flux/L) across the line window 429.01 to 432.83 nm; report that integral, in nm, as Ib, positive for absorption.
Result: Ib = 0.50 nm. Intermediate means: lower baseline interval 30.1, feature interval 27.7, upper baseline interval 34.8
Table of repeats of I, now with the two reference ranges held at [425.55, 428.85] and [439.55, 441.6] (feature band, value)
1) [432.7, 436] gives -0.26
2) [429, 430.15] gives 0.16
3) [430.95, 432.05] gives -0.03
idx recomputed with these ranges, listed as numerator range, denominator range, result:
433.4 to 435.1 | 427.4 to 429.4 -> 1.15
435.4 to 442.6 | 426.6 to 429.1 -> 1.27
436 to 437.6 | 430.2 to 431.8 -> 1.51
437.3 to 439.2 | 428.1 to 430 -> 1.16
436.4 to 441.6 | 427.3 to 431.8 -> 1.29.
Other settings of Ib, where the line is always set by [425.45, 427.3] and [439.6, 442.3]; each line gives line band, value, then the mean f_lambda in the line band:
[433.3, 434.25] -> 0.01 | 32.5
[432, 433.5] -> -0.09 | 34.5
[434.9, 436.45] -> -0.10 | 35.9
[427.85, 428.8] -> 0.00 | 30.9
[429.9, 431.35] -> 0.49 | 21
